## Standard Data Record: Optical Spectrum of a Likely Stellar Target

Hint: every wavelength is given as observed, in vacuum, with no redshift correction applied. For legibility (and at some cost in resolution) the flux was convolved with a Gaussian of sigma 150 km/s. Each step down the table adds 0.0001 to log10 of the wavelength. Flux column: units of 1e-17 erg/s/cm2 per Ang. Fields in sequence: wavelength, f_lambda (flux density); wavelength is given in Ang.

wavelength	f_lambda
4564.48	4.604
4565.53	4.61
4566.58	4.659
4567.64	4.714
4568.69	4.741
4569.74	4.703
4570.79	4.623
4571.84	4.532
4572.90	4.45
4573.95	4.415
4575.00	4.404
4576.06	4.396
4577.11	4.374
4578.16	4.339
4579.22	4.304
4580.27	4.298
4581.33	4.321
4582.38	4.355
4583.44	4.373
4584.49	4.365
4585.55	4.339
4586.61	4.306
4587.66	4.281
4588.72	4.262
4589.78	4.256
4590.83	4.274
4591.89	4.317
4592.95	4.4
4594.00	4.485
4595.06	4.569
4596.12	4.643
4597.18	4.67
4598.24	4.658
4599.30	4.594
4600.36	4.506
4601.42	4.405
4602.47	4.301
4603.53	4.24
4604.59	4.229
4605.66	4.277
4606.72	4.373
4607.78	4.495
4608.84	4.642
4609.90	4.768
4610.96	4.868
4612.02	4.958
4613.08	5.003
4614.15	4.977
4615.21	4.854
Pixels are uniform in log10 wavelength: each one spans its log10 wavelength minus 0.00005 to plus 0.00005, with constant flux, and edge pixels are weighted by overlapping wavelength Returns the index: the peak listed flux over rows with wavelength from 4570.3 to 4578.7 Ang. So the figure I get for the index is 4.623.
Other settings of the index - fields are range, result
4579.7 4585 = 4.373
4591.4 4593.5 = 4.4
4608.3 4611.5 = 4.868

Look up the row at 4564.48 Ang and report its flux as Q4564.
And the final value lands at 4.604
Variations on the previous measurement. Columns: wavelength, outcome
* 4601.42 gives 4.405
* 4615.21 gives 4.854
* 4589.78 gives 4.256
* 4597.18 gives 4.67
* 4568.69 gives 4.741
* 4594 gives 4.485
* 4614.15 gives 4.977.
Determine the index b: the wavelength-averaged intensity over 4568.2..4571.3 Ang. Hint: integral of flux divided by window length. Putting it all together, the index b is 4.7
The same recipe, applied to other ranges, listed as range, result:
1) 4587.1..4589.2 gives 4.28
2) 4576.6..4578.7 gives 4.35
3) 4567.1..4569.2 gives 4.71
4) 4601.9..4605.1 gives 4.27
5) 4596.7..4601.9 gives 4.56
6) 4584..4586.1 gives 4.33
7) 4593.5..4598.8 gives 4.6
